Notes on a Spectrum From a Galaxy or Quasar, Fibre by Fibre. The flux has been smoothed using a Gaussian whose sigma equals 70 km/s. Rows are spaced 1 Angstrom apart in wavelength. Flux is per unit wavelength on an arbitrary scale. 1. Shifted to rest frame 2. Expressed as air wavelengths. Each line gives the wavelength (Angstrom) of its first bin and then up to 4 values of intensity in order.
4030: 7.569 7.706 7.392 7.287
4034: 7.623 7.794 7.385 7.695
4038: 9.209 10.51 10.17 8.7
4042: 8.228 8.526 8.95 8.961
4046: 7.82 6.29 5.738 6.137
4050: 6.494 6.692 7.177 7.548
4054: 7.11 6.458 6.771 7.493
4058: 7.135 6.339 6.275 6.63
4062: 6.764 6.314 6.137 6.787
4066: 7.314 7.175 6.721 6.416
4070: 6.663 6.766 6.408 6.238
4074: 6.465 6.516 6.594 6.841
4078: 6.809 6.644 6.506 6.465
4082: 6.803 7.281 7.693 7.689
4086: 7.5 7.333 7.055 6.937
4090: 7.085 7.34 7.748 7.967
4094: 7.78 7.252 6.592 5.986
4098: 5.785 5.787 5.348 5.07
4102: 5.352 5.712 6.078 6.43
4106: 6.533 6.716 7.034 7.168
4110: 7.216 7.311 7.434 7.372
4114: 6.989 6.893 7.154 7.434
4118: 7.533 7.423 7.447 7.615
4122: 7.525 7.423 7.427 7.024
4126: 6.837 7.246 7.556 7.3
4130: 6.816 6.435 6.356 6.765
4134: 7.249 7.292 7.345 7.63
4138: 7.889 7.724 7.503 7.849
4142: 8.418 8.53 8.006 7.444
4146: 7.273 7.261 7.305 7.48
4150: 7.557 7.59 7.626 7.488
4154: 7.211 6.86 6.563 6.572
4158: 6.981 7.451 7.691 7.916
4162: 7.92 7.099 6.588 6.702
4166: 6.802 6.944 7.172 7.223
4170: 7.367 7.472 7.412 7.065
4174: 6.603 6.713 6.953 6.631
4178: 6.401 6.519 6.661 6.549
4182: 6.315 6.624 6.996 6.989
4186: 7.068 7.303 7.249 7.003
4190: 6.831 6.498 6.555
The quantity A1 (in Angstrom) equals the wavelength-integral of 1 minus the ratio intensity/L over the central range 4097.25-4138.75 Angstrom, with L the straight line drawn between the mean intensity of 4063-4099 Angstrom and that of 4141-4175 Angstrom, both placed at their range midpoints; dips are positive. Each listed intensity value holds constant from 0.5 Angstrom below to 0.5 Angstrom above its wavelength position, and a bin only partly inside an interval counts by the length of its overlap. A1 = 1.1 Angstrom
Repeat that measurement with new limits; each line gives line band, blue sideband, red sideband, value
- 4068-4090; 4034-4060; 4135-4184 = 2.0 Angstrom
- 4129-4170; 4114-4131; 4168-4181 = -1.4 Angstrom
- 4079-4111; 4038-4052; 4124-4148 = 3.7 Angstrom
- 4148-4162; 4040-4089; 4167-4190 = -0.8 Angstrom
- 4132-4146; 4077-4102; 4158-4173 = -1.0 Angstrom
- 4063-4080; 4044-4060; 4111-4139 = 1.0 Angstrom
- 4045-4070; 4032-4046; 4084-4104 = 3.5 Angstrom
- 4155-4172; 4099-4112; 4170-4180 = -0.9 Angstrom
